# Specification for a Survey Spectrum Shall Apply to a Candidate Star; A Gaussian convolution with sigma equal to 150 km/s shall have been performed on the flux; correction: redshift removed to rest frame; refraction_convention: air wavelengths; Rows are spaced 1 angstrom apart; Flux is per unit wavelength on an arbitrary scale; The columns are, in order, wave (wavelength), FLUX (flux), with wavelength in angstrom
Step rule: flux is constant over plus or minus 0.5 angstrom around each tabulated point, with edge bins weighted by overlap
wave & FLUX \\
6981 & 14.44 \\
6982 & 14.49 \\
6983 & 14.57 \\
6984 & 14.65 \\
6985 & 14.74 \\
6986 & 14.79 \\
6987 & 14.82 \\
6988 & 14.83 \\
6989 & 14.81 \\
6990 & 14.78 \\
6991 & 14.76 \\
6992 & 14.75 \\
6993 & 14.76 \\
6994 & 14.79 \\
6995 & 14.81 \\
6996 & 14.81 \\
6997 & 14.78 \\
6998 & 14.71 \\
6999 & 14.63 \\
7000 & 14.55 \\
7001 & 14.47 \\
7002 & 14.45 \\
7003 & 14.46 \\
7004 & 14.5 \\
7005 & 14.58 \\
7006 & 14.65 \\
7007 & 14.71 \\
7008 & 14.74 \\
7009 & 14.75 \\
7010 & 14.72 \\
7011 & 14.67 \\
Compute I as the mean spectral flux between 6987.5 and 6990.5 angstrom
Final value 14.8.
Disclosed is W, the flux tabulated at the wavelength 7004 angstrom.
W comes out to 14.5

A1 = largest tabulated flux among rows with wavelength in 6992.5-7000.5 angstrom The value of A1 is 14.81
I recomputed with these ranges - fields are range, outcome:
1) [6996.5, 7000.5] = 14.7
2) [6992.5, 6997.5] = 14.8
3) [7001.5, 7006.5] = 14.5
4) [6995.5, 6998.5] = 14.8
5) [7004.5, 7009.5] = 14.7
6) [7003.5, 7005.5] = 14.5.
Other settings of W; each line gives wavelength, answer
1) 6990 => 14.78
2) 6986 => 14.79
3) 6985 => 14.74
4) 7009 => 14.75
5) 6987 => 14.82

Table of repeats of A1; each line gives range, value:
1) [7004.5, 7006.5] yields 14.65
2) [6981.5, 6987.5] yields 14.82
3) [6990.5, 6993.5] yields 14.76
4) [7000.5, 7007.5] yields 14.71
